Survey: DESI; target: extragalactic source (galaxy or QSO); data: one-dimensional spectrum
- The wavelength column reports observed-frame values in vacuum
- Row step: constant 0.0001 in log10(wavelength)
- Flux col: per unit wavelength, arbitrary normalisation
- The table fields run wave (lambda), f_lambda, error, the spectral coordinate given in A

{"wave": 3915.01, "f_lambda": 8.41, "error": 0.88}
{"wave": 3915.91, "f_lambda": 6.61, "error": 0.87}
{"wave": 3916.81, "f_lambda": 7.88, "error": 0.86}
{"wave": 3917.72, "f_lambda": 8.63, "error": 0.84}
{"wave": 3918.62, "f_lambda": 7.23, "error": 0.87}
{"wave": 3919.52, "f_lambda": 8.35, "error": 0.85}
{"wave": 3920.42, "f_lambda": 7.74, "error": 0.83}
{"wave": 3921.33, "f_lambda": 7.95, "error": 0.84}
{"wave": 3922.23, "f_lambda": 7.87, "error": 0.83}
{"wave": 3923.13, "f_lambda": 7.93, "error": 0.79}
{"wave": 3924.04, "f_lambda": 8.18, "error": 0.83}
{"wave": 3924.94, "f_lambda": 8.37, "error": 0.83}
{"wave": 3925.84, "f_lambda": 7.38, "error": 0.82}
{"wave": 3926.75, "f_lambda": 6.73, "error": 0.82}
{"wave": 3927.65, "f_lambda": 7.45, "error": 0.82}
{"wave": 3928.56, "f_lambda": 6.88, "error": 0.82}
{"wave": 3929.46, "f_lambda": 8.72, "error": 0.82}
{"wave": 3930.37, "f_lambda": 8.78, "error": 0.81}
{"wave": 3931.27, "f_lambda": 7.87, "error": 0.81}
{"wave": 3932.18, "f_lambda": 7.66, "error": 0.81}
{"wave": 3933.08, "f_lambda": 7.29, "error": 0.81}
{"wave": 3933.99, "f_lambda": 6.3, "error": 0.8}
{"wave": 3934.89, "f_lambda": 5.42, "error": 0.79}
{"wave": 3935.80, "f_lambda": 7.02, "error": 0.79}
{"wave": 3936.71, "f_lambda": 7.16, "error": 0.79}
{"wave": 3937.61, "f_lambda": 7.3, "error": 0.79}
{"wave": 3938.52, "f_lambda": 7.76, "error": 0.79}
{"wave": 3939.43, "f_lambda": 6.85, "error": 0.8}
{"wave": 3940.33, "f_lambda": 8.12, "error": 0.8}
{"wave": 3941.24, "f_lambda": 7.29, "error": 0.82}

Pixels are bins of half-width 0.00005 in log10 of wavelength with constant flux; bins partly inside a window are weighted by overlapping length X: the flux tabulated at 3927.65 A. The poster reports 7.45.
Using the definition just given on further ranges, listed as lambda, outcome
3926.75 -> 6.73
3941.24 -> 7.29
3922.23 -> 7.87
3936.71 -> 7.16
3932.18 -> 7.66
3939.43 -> 6.85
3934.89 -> 5.42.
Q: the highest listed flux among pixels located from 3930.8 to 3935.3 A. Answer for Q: 7.87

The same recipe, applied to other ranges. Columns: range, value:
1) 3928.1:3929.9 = 8.72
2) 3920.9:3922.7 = 7.95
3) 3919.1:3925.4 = 8.37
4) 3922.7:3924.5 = 8.18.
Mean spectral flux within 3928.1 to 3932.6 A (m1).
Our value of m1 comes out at 7.97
